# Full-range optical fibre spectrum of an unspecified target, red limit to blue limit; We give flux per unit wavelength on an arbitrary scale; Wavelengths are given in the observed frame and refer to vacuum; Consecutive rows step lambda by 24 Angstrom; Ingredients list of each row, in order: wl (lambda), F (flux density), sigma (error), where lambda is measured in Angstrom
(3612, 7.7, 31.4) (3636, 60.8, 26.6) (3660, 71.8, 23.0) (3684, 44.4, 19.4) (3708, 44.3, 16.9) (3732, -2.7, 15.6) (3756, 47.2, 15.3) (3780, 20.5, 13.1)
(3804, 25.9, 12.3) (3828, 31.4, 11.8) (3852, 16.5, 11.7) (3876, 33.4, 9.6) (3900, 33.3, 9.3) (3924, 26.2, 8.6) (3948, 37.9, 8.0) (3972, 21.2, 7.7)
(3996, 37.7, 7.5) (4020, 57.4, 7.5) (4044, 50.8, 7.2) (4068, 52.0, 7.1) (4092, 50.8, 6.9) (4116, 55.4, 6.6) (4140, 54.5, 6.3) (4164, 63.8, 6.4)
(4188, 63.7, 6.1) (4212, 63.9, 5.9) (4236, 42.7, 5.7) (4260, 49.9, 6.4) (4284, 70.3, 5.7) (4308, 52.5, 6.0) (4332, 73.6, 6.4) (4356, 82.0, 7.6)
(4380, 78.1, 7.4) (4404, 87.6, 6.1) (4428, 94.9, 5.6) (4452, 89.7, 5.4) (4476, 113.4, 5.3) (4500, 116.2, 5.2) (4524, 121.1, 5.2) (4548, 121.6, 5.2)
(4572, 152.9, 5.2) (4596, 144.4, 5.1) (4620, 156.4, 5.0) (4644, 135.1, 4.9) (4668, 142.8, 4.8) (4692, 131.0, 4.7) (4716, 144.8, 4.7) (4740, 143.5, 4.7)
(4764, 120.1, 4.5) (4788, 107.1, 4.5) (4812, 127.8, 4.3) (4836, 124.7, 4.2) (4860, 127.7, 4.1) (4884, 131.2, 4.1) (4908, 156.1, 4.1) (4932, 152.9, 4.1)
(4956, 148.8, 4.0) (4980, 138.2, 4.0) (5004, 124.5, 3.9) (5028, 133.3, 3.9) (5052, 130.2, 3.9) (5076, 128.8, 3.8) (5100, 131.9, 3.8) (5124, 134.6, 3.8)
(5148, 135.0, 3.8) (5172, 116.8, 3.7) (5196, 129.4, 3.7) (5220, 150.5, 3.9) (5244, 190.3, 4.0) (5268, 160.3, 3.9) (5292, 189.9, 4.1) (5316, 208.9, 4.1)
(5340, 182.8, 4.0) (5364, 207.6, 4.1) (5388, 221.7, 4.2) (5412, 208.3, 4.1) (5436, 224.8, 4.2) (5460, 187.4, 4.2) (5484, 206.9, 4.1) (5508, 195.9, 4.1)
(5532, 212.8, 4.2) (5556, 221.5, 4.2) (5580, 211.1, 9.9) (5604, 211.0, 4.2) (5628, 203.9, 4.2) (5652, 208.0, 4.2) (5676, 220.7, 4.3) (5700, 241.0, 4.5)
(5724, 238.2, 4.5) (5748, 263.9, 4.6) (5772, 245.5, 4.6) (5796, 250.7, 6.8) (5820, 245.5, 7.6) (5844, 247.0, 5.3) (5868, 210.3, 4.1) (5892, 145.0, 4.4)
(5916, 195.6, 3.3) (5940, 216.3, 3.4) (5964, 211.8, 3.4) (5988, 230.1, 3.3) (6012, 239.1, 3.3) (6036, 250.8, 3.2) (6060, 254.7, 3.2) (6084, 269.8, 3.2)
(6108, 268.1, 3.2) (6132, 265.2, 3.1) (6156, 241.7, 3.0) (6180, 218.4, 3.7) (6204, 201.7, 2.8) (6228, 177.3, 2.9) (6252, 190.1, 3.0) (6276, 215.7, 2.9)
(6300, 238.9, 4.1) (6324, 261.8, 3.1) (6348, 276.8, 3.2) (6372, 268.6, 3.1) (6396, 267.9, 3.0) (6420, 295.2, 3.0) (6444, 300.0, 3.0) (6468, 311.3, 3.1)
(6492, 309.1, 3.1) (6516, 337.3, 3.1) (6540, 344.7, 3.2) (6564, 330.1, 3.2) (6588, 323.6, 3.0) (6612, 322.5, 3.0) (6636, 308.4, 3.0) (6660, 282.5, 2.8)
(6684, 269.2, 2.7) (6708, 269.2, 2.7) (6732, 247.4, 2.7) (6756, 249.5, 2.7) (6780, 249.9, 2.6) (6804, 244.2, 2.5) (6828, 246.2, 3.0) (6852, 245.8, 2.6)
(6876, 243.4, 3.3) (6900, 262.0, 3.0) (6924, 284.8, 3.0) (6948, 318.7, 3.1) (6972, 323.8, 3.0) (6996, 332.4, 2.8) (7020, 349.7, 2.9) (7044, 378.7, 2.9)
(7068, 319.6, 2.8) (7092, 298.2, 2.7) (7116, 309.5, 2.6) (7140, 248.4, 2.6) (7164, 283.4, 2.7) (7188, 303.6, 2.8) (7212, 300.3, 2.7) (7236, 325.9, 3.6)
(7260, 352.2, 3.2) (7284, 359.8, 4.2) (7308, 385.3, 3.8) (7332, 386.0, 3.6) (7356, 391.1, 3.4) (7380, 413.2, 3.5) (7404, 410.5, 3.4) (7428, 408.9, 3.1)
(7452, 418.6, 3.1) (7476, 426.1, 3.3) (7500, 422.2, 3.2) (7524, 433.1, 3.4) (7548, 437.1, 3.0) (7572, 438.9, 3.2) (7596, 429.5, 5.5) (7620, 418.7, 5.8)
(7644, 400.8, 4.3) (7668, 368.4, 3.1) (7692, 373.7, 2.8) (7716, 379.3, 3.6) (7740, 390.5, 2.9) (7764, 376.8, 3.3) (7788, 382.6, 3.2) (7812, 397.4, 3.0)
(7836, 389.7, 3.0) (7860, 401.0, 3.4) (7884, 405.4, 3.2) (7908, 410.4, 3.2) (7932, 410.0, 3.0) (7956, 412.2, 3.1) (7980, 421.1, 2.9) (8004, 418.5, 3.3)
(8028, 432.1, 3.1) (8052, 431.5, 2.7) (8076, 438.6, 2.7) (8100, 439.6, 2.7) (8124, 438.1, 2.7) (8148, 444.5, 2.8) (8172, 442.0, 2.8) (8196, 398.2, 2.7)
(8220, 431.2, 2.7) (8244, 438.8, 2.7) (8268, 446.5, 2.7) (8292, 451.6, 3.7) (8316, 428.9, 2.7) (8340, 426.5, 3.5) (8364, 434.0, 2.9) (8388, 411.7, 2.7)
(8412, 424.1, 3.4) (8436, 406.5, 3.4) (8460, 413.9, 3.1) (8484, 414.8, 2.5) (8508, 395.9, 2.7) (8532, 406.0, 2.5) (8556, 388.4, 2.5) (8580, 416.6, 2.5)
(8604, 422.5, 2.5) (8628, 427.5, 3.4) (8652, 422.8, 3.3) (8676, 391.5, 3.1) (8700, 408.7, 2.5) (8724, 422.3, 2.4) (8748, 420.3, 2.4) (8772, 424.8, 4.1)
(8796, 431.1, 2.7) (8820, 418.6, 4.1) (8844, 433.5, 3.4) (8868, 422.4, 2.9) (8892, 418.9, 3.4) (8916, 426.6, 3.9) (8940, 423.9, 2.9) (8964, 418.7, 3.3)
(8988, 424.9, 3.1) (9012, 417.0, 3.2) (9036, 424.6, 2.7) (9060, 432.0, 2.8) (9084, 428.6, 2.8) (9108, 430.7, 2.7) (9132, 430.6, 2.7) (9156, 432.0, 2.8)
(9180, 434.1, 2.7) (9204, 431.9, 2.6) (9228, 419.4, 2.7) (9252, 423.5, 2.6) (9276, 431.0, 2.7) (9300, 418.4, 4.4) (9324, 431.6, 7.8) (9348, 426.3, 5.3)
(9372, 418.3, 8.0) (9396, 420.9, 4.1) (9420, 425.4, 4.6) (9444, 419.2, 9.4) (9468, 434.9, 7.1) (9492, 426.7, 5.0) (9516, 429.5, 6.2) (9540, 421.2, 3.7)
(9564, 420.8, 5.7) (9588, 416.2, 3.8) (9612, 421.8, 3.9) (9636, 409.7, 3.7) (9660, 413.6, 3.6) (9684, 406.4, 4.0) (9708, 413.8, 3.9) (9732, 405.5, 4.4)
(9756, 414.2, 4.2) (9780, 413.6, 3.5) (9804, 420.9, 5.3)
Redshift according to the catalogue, 0.000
